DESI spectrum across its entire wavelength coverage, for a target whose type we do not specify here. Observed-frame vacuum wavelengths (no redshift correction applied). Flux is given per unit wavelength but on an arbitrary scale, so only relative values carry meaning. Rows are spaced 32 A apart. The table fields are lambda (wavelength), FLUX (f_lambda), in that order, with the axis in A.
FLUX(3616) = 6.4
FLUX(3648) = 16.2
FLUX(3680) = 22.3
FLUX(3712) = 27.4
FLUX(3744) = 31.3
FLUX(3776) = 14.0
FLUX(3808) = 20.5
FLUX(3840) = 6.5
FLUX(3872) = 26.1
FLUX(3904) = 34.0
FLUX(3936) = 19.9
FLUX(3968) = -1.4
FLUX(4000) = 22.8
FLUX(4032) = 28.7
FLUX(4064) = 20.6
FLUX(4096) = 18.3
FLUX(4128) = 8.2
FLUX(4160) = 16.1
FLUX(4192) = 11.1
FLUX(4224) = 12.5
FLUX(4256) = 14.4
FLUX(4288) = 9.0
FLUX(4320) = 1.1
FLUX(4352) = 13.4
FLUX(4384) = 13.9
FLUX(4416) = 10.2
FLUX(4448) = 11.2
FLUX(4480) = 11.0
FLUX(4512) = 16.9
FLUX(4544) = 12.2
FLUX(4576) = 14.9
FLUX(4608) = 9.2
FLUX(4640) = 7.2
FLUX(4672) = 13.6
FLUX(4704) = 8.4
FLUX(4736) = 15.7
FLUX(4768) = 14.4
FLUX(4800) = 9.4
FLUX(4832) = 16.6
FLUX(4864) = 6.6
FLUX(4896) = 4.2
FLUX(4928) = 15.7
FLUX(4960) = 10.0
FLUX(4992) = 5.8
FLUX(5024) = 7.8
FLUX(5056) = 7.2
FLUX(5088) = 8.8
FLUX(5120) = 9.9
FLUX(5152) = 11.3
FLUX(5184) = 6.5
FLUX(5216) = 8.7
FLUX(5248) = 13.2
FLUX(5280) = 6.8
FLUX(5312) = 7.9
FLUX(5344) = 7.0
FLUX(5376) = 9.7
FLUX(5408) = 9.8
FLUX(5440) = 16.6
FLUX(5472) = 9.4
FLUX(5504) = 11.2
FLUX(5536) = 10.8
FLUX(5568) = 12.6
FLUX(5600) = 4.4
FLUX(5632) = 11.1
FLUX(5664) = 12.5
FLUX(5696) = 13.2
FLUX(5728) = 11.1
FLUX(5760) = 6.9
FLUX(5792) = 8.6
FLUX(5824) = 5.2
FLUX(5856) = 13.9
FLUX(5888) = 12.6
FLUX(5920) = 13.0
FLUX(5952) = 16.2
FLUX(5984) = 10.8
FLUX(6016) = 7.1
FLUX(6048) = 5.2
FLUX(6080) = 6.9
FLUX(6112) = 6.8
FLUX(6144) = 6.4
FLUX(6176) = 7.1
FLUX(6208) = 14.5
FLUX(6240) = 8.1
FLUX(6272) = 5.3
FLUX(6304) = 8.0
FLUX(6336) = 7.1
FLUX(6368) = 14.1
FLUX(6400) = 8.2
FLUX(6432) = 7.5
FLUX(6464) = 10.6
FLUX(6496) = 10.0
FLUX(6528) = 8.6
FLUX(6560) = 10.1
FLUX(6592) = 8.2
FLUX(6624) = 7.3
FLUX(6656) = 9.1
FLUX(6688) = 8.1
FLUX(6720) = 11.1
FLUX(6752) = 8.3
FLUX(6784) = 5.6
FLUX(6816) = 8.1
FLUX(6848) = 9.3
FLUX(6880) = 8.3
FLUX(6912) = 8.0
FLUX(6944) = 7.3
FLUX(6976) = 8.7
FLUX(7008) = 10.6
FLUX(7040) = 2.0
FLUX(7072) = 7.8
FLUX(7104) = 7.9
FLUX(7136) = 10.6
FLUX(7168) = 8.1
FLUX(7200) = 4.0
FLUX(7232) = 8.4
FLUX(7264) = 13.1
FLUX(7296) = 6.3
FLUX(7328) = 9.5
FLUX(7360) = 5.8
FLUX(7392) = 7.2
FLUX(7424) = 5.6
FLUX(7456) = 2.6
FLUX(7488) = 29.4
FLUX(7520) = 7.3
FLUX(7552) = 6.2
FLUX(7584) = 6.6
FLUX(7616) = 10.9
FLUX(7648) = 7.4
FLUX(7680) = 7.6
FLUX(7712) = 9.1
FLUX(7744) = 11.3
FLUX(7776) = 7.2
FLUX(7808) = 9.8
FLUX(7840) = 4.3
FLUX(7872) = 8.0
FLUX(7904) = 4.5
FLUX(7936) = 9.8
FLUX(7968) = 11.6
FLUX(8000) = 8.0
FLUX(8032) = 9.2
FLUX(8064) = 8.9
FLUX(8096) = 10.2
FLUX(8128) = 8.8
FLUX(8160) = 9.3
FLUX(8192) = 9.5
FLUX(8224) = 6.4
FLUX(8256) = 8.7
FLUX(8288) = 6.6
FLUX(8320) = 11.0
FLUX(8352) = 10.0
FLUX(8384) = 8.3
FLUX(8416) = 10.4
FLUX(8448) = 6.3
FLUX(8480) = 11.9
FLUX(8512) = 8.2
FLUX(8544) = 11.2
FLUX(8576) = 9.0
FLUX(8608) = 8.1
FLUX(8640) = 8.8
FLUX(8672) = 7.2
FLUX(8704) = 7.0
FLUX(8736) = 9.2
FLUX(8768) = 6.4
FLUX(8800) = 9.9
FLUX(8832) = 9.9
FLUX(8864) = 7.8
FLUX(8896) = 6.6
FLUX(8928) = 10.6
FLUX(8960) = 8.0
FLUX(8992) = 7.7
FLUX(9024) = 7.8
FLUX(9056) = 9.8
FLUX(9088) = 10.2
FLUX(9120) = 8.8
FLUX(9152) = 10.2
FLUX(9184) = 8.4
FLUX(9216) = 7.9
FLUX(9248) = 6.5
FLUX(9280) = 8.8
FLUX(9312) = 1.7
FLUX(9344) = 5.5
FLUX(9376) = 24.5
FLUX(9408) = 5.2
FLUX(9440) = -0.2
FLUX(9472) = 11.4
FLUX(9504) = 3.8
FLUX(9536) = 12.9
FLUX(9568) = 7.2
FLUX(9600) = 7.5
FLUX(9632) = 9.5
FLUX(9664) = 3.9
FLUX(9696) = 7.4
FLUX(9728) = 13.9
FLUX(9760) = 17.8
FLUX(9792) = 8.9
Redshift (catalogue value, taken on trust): 1.009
